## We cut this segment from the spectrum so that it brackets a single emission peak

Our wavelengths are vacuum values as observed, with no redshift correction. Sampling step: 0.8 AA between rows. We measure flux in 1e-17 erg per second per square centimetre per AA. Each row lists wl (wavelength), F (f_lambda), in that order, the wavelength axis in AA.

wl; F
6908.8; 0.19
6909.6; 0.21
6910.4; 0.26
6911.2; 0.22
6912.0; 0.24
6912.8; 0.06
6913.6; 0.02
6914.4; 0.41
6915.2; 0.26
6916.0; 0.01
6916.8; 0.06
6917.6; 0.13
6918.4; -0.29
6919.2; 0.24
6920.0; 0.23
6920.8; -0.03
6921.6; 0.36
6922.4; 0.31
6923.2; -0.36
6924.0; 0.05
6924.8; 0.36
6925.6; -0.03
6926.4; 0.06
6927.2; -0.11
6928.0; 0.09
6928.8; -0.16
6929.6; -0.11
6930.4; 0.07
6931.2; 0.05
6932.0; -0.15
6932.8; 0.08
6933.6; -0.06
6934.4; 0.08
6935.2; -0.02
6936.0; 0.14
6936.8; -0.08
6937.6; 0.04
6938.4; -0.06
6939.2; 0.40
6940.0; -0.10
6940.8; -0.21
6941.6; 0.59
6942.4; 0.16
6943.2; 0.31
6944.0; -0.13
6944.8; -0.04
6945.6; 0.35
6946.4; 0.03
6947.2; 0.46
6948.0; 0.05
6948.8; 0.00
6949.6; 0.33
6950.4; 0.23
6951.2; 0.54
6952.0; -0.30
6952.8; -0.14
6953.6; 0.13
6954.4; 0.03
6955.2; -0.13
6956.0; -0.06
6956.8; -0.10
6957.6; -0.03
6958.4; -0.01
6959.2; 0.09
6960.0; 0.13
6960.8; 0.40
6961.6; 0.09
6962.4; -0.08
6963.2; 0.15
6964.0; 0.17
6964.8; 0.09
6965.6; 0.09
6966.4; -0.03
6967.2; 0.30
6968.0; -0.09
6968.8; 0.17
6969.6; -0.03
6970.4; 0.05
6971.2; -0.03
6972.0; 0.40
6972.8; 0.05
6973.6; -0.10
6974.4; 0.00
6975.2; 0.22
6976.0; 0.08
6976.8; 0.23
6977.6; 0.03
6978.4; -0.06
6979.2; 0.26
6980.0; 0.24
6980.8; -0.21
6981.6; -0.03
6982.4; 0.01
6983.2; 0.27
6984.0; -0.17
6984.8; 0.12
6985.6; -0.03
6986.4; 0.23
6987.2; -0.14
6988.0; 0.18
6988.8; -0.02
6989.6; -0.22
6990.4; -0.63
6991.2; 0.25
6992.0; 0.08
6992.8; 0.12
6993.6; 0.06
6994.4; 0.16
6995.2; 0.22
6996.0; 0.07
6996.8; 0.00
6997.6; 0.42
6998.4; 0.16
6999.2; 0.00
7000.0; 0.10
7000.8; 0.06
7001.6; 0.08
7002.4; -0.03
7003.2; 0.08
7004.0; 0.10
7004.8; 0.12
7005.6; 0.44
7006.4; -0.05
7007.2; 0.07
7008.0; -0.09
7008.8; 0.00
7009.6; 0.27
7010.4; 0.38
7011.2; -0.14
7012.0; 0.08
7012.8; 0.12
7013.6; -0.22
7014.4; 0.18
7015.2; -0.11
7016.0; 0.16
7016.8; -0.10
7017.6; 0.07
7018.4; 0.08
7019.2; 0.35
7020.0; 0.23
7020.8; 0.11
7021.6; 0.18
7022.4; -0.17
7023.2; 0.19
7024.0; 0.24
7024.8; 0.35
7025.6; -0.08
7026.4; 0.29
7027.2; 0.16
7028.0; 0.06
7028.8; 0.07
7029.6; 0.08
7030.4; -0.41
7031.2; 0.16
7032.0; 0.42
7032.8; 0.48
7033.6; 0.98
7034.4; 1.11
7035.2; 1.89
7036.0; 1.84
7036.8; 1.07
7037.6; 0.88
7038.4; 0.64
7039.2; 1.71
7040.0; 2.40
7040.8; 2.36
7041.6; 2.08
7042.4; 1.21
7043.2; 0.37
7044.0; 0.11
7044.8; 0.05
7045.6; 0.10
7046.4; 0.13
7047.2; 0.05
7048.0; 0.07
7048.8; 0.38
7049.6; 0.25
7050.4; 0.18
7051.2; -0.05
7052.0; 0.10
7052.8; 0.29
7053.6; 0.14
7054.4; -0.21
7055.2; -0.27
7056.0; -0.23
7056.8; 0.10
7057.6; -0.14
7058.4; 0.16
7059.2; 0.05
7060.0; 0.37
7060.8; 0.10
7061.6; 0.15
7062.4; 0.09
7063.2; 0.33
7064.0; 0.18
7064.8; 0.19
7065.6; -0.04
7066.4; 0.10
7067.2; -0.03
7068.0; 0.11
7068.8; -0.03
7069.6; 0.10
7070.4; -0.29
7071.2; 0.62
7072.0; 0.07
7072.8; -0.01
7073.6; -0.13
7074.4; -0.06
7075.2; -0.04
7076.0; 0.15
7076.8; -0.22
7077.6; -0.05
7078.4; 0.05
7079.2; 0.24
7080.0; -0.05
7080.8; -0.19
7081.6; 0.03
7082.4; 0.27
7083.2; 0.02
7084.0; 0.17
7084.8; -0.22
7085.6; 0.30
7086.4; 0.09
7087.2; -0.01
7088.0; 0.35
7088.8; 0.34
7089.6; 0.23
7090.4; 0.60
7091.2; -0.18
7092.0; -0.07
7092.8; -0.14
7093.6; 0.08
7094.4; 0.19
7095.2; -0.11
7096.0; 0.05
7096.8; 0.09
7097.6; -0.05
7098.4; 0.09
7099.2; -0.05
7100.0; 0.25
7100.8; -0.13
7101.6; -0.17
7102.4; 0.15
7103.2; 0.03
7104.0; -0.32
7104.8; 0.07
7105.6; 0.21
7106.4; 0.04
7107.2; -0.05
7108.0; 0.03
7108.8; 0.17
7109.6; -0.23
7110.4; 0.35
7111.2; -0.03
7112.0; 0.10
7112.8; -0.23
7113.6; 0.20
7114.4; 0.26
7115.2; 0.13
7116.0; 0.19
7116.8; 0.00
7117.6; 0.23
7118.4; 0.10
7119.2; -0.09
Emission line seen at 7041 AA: [O II] 3727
